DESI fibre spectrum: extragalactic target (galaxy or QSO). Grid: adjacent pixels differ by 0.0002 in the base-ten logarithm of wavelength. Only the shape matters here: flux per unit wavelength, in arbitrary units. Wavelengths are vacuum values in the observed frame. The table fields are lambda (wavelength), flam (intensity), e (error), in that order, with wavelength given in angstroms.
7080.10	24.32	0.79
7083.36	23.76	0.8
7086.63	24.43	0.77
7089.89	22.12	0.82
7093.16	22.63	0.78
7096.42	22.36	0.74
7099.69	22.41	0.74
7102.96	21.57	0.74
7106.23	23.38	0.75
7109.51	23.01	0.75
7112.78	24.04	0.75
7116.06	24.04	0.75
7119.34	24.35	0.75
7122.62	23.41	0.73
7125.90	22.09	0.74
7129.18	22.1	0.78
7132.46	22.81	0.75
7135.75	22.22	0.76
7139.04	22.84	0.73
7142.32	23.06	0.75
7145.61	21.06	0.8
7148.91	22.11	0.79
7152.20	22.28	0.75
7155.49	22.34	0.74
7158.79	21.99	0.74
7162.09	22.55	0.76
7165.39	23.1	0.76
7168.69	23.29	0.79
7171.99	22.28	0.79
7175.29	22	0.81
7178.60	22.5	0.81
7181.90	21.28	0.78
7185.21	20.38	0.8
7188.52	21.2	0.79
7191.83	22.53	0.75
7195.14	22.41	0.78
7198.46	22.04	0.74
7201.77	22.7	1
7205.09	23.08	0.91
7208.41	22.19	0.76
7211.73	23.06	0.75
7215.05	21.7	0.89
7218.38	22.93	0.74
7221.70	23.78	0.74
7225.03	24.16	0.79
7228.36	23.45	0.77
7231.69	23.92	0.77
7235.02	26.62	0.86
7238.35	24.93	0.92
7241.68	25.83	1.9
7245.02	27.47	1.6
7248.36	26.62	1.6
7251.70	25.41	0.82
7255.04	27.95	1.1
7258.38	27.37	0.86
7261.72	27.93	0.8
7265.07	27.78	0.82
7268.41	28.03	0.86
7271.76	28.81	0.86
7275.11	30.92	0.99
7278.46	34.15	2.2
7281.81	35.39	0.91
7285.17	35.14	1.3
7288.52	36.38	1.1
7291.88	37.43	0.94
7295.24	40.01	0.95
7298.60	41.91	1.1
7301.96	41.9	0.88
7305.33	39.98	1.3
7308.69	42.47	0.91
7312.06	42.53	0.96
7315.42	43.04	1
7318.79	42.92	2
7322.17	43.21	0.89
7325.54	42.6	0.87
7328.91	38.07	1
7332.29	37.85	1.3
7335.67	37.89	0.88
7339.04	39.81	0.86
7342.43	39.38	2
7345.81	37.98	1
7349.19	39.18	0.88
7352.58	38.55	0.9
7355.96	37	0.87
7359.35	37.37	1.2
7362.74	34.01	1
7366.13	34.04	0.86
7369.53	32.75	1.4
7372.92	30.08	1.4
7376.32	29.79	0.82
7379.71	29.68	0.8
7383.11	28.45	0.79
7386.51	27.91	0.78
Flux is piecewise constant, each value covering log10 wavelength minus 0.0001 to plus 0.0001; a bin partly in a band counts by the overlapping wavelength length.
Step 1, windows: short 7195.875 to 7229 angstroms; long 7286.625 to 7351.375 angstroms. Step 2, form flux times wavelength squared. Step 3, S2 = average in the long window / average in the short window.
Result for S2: 1.8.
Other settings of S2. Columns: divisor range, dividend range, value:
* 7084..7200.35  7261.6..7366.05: 1.75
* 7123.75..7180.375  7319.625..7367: 1.81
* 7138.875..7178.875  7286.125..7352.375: 1.87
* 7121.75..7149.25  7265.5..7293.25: 1.53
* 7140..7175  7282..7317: 1.85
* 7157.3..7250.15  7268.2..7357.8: 1.70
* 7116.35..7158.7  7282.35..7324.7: 1.88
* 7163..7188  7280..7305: 1.79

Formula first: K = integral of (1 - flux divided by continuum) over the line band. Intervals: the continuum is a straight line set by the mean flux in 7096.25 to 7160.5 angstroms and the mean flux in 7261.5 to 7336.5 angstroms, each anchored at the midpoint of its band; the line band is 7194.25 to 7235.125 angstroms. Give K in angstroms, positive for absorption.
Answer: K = 9.51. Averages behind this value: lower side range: 22.7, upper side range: 37.4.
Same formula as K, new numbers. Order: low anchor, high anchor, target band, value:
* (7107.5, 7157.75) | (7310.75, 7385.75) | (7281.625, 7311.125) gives -5.0 angstroms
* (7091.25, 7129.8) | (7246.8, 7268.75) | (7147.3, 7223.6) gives 8.5 angstroms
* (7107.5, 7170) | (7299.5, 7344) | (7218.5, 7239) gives 4.8 angstroms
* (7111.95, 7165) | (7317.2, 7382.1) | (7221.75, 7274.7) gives 6.4 angstroms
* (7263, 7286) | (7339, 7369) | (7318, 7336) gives -2.7 angstroms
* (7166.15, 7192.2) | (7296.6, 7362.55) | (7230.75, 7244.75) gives 1.6 angstroms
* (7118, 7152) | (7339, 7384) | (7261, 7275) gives 0.6 angstroms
